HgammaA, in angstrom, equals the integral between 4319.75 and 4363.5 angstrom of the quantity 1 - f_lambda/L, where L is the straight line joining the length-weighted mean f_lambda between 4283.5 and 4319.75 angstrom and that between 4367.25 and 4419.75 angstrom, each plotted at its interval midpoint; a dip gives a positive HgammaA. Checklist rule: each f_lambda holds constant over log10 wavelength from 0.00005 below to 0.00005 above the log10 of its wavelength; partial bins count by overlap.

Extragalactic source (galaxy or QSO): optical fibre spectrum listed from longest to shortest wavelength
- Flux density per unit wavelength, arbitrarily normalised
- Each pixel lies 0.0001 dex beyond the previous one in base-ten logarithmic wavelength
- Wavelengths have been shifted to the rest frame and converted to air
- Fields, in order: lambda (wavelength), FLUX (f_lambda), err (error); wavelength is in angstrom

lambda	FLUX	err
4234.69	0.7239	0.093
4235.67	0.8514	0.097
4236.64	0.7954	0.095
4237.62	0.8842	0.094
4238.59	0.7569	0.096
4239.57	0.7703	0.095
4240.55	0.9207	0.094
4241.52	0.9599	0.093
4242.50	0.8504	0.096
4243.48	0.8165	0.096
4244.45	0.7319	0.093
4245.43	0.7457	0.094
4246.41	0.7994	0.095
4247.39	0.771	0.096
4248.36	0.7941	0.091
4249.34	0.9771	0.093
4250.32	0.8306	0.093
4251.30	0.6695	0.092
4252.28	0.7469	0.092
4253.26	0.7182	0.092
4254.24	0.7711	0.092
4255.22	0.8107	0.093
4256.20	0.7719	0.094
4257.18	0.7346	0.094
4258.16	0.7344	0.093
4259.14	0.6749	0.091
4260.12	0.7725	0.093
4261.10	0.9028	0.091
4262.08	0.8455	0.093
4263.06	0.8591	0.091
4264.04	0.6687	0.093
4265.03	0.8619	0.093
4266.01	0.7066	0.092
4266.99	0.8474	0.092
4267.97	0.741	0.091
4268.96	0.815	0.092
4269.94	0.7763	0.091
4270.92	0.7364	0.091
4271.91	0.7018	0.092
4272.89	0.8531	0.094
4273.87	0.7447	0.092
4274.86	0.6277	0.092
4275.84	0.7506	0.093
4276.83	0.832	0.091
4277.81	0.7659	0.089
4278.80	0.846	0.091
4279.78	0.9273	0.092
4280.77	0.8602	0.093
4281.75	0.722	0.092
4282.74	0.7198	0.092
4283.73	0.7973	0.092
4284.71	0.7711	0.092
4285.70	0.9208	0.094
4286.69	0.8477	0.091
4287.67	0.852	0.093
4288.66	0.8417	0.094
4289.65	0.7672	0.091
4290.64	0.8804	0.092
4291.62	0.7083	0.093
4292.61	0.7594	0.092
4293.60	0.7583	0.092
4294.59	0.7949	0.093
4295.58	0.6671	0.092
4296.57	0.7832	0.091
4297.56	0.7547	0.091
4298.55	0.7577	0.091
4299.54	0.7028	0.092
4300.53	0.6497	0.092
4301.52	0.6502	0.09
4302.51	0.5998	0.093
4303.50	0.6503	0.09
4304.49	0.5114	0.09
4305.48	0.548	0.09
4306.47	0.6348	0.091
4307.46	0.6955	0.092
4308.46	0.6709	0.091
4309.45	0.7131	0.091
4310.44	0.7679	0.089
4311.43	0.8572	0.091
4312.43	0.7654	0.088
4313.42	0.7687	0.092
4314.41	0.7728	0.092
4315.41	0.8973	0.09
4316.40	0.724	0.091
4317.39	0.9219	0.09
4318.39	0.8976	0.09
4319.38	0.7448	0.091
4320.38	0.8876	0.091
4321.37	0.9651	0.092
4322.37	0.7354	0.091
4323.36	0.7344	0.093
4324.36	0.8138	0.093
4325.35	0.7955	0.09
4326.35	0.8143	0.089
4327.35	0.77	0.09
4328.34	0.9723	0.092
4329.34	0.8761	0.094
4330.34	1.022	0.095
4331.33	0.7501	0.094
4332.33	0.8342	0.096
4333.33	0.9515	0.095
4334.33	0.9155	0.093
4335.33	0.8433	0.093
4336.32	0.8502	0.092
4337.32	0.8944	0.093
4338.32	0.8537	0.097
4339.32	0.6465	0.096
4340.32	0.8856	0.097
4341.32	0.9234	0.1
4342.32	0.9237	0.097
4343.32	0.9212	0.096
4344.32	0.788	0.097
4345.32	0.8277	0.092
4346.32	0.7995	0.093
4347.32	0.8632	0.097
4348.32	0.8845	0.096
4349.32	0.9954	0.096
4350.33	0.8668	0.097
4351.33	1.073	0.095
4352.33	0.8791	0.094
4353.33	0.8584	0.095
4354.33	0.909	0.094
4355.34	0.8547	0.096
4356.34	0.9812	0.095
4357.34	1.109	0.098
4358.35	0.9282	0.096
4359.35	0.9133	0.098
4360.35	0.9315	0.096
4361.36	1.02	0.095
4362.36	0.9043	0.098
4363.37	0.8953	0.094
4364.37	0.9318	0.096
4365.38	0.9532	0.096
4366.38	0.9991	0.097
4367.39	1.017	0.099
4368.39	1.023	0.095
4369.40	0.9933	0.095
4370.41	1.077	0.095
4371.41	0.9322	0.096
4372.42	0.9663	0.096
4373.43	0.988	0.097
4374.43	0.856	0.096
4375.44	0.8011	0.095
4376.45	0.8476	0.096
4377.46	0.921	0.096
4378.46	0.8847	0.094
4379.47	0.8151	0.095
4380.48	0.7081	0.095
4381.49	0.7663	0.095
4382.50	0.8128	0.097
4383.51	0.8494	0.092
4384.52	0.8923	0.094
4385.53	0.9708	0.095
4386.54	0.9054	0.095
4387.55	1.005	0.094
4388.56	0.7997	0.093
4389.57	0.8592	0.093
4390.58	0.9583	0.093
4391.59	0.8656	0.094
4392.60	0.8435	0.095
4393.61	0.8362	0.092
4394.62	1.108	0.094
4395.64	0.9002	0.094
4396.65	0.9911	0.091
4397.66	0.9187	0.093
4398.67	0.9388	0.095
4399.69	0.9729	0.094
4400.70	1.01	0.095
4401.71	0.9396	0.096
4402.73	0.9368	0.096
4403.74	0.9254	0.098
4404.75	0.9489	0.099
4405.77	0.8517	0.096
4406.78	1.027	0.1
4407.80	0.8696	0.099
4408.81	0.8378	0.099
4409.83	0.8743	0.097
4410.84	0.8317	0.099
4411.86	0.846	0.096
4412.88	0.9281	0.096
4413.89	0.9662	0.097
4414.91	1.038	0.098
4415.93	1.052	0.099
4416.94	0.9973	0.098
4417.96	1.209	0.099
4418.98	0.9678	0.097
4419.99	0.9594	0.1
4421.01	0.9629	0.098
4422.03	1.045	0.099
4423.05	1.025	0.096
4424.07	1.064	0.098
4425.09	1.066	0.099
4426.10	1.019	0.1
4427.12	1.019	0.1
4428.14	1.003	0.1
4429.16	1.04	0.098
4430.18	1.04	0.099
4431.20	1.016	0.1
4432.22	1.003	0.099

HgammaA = -3.0 angstrom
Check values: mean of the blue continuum 0.751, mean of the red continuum 0.924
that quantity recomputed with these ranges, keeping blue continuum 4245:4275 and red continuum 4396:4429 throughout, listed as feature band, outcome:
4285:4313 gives 3.1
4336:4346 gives 0.3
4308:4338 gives 0.9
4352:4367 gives -0.6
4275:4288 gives -0.1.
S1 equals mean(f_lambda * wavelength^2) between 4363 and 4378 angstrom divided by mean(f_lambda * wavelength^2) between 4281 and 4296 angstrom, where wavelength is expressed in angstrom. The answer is 1.25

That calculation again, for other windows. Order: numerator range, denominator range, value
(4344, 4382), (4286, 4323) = 1.25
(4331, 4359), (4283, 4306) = 1.23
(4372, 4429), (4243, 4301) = 1.27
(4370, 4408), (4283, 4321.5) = 1.25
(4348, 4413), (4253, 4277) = 1.26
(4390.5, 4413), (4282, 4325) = 1.27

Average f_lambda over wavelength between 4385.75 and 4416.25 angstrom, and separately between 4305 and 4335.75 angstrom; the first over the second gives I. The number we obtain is 1.15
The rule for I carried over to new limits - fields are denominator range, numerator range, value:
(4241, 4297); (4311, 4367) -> 1.11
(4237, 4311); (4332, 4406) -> 1.18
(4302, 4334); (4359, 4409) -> 1.17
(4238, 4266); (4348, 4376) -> 1.19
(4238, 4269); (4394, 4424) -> 1.21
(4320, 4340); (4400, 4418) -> 1.11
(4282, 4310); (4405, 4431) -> 1.35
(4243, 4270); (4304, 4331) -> 1.01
